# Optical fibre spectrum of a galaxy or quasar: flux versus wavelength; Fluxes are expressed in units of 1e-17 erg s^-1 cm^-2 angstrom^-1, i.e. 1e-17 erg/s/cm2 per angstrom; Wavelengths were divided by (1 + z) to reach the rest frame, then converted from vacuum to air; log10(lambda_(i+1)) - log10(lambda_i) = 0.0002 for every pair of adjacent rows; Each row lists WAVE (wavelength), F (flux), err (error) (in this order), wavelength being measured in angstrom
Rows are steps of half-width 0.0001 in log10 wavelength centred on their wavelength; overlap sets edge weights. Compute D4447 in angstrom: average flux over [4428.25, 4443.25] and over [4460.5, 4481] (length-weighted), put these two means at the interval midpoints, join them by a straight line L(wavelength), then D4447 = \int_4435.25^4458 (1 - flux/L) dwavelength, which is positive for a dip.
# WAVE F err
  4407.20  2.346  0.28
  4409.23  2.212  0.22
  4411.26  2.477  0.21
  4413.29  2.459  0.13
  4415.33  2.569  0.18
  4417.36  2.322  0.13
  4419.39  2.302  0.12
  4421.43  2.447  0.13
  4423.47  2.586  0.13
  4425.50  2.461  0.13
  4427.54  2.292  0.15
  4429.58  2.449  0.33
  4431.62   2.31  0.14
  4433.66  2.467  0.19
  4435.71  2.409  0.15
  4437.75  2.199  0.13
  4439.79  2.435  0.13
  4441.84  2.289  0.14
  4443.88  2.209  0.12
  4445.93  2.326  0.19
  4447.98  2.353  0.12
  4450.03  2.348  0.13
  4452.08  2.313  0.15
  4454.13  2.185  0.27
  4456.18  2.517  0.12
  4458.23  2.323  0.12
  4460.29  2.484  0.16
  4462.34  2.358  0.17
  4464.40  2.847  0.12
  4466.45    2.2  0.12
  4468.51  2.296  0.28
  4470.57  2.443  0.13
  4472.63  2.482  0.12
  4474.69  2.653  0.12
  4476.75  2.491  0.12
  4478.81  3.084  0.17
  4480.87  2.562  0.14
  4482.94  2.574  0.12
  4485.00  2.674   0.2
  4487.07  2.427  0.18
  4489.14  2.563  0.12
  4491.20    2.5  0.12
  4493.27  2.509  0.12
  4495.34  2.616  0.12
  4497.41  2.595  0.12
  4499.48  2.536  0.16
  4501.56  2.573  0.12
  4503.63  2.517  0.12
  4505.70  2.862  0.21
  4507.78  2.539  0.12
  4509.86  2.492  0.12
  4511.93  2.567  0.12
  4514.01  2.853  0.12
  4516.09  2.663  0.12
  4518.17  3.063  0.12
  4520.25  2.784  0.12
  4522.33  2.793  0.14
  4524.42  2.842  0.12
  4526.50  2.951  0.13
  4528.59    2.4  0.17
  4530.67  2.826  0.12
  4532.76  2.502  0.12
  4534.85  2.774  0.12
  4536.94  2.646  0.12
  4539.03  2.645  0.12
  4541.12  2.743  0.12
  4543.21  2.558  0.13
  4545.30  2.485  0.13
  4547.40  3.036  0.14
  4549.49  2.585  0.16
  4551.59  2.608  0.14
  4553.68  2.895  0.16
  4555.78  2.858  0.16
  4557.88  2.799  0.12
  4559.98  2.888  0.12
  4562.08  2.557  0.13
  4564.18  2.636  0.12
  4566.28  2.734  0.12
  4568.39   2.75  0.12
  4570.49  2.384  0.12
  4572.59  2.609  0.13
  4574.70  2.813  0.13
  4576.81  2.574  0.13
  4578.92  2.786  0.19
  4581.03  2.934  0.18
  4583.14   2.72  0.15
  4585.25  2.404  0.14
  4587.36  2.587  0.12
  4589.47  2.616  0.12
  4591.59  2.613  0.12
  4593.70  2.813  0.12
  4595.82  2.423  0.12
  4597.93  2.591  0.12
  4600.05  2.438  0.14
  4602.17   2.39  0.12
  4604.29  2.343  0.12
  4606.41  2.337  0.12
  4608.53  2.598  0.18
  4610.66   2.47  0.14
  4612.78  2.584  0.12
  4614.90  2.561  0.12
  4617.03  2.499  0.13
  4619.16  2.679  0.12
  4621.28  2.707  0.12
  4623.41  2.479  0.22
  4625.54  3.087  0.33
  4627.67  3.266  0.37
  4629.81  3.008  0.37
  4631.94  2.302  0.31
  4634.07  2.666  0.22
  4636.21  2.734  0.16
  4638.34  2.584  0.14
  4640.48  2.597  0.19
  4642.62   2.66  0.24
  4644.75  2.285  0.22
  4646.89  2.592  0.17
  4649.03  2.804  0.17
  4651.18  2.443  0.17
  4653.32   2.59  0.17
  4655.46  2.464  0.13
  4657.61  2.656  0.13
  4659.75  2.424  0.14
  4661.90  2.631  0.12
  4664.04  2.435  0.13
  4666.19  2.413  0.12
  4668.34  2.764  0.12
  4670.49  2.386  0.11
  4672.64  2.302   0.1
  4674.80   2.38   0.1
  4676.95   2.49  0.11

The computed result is 0.9 angstrom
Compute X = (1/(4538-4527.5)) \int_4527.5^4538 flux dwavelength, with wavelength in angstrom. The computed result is 2.63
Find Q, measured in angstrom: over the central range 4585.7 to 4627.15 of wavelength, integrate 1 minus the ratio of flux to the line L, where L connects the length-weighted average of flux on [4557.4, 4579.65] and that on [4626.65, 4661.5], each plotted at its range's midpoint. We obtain 1.2 angstrom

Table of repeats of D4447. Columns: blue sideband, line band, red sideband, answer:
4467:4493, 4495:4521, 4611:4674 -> -1.05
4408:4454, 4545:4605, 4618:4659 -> -1.94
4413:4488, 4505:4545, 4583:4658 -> -3.16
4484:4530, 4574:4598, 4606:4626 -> -0.42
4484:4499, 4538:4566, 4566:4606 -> -1.43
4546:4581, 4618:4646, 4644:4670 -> -1.13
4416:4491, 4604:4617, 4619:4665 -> 0.57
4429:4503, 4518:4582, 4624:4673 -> -4.73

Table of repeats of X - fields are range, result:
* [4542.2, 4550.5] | 2.67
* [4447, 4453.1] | 2.34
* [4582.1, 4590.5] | 2.58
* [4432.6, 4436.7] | 2.43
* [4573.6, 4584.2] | 2.76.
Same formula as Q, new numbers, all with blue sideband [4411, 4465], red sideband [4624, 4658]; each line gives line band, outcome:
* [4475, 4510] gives -1.9 angstrom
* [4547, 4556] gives -0.8 angstrom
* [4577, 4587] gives -0.4 angstrom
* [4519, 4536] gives -1.5 angstrom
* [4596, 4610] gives 0.9 angstrom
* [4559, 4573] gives -0.5 angstrom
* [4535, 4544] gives -0.5 angstrom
